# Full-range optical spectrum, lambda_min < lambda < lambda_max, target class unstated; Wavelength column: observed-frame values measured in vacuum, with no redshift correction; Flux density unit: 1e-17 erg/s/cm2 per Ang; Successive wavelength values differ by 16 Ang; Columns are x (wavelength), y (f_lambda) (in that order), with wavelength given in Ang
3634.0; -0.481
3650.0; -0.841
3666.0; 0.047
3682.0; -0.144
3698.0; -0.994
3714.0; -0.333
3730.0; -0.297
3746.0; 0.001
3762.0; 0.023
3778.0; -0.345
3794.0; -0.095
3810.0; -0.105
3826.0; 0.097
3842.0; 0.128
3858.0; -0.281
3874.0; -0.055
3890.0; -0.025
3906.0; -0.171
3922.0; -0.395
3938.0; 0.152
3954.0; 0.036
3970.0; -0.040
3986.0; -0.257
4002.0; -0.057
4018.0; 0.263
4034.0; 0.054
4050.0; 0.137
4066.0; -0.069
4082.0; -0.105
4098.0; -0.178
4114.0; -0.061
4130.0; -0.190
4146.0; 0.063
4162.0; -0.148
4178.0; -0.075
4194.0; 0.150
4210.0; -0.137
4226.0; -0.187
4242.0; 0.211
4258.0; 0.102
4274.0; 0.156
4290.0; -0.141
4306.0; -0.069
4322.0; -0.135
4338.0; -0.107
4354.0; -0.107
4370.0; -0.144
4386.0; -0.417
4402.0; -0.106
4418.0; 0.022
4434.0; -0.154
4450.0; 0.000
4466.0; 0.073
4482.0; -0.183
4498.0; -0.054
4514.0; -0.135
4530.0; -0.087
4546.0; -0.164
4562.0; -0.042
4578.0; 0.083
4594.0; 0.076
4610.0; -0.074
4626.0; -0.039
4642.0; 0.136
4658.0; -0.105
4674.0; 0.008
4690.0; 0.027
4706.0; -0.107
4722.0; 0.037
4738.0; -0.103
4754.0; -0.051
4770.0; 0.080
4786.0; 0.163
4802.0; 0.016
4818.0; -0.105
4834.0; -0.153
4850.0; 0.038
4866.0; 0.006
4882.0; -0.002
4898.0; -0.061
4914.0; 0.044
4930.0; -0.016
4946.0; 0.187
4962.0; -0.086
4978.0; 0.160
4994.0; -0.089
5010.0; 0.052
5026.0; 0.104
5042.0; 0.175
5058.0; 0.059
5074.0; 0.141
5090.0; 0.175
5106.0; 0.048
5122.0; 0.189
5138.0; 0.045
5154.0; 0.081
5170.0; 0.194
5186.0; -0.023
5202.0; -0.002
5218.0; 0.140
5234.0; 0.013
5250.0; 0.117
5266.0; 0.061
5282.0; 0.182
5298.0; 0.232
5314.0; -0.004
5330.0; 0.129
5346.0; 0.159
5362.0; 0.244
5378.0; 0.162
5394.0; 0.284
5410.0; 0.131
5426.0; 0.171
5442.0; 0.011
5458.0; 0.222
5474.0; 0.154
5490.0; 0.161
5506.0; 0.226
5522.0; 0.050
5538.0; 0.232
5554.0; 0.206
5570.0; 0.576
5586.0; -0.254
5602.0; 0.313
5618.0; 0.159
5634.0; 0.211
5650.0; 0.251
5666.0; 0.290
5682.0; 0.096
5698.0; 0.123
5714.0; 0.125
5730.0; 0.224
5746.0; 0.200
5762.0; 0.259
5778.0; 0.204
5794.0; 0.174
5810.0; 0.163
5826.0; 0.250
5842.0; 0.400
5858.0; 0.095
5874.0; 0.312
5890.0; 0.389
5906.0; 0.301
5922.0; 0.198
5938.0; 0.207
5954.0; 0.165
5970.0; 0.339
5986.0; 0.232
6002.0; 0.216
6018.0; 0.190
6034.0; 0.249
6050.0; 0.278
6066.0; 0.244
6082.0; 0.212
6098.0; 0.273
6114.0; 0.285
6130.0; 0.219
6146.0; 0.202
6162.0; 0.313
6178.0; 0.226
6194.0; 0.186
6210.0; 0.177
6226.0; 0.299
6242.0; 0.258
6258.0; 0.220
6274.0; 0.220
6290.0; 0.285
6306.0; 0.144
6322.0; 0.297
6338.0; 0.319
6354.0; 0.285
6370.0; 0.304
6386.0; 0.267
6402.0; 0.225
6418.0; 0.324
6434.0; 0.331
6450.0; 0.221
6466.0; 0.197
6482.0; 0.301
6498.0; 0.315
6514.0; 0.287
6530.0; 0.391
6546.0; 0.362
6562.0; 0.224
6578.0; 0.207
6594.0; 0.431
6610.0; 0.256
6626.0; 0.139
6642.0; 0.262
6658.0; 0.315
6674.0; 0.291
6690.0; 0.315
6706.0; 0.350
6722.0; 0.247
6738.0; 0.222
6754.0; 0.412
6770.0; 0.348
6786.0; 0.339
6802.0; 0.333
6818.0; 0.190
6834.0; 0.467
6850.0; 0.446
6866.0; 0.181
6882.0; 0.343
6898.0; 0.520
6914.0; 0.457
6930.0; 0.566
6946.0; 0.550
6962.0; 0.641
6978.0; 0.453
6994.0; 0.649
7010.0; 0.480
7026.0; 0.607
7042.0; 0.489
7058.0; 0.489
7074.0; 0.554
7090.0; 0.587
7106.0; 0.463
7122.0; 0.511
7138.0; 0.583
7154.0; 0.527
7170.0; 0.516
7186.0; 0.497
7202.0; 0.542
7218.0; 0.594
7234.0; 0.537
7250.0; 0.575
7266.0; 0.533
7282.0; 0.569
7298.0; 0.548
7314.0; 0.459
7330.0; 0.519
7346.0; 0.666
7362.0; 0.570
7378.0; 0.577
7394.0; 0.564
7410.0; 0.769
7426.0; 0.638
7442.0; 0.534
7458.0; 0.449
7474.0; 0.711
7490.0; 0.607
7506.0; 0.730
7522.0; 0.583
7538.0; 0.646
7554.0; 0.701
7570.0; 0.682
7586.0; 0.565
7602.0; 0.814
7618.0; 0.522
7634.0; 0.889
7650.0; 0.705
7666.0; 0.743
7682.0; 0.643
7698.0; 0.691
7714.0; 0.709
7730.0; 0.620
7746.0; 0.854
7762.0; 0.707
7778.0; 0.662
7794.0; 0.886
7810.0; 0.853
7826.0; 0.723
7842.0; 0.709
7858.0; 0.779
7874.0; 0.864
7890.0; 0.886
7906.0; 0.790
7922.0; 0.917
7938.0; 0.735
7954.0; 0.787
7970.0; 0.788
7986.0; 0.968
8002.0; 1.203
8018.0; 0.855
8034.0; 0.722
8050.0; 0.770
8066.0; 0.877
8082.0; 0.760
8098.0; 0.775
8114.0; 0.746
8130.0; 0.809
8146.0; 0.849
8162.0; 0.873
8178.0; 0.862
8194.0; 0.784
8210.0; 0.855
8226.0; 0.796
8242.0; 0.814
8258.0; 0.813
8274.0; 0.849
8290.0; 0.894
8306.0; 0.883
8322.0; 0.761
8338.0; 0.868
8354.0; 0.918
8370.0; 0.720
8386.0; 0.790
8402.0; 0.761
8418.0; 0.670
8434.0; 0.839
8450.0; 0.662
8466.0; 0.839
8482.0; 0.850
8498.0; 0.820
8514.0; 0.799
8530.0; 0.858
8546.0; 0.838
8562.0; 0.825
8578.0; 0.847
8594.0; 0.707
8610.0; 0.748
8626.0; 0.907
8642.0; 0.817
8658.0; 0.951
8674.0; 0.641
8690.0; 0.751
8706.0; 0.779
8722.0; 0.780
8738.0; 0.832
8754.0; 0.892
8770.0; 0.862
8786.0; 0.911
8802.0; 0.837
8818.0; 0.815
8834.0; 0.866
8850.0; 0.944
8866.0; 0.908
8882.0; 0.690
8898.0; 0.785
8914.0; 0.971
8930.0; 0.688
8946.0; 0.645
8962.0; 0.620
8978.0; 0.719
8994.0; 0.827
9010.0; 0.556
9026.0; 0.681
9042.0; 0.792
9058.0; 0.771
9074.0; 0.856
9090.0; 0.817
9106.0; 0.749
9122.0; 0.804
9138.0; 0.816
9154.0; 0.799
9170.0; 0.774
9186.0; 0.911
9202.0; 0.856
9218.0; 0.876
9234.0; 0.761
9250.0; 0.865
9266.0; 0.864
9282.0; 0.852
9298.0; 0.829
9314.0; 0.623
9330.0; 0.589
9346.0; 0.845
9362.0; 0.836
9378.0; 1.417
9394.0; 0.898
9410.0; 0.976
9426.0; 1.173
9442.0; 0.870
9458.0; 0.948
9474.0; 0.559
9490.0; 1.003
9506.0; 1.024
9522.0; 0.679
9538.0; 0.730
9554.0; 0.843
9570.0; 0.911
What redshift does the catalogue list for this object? 0.731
